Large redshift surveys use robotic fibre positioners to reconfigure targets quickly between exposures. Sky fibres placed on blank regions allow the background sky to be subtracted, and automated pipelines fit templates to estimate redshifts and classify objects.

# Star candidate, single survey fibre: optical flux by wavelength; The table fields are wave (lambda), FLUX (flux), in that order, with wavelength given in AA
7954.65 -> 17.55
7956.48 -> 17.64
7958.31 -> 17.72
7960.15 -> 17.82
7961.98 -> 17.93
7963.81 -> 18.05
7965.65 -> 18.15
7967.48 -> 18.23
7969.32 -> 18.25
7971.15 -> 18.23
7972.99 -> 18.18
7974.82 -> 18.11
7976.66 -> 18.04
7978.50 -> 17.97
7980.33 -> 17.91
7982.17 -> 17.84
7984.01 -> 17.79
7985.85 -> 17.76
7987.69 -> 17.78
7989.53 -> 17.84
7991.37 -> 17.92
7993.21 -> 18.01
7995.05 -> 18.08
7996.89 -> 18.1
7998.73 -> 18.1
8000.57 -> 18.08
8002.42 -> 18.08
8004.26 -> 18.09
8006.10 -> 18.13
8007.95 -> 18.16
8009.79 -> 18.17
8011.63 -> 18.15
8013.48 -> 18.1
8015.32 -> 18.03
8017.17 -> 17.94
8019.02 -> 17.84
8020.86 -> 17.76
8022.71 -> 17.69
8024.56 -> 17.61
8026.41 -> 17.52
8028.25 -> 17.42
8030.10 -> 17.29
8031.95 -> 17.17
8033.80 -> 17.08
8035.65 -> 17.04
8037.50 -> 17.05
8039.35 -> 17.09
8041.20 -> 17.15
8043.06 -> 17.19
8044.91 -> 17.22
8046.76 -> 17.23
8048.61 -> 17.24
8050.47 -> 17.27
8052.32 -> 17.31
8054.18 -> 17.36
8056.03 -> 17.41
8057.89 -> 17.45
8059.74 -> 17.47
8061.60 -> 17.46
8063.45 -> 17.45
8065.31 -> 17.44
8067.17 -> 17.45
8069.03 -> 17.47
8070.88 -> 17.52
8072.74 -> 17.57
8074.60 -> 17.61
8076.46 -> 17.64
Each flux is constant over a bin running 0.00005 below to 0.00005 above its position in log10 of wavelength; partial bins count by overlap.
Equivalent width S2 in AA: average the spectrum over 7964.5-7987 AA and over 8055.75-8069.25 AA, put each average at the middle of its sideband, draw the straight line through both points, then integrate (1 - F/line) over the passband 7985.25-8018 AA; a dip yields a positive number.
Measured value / -0.3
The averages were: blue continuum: 18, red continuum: 17.4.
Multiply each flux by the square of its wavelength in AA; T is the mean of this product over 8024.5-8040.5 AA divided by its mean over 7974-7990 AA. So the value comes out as 0.98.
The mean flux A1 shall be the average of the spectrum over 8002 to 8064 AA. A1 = 17.5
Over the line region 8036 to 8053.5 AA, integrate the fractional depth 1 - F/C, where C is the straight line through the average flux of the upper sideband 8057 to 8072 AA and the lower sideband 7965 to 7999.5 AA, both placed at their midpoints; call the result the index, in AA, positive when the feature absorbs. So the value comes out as 0.41 AA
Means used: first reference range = 18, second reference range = 17.5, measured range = 17.2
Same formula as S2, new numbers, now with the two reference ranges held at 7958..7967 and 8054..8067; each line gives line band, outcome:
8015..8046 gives 0.3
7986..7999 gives -0.1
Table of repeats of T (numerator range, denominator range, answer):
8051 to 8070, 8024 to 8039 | 1.02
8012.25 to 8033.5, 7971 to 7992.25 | 0.99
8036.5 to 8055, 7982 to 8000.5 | 0.97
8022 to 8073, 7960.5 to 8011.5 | 0.98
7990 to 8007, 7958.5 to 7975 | 1.01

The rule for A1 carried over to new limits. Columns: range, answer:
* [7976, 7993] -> 17.9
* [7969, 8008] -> 18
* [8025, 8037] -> 17.3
